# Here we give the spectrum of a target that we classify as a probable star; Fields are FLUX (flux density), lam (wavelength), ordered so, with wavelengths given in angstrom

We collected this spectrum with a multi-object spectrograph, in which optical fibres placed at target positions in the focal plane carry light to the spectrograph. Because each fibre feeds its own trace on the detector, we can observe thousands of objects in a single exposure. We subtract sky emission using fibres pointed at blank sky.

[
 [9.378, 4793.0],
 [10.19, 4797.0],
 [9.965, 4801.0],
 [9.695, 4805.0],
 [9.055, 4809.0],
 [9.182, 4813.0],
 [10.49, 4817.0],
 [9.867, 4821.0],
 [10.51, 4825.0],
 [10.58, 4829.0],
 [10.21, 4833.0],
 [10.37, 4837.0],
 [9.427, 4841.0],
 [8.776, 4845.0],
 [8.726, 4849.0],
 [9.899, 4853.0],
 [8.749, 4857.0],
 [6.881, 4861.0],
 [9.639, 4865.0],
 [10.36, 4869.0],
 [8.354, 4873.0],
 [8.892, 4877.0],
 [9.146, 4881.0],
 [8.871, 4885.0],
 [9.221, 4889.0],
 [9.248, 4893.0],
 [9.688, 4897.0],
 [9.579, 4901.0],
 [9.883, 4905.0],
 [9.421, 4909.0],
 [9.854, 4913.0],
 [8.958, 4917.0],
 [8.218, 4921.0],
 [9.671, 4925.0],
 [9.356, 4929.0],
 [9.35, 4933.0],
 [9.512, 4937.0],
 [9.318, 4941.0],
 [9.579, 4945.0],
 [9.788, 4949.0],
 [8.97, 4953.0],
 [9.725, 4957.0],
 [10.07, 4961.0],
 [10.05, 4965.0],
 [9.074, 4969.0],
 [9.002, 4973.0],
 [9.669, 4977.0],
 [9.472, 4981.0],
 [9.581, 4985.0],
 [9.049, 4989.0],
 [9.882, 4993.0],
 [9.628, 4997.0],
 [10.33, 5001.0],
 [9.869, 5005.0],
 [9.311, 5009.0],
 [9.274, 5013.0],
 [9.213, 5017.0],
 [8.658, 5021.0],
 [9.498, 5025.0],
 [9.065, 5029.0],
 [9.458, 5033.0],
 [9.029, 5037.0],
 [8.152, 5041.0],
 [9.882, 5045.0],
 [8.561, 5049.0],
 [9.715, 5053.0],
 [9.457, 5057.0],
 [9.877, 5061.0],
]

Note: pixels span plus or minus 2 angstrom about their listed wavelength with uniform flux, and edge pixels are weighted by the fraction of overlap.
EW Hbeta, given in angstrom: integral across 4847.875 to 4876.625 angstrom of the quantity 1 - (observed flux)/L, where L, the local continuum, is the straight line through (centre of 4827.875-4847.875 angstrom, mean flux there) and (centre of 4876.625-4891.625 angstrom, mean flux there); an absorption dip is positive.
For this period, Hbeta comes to 1.39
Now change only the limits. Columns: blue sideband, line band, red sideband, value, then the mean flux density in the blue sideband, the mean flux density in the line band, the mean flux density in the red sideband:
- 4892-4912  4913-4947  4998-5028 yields 1.0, 9.59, 9.28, 9.44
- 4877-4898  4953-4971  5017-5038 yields -0.9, 9.18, 9.65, 9.15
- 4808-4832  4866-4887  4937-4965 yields 1.4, 10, 9.15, 9.6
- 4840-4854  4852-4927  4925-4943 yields 0.8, 9.14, 9.18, 9.42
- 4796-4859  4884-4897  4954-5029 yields 0.6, 9.72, 9.22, 9.5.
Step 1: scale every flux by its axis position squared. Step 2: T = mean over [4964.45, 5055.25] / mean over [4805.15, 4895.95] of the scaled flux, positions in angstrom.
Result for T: 1.06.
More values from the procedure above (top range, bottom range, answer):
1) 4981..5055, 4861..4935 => 1.06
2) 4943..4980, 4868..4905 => 1.06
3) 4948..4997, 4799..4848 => 1.03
